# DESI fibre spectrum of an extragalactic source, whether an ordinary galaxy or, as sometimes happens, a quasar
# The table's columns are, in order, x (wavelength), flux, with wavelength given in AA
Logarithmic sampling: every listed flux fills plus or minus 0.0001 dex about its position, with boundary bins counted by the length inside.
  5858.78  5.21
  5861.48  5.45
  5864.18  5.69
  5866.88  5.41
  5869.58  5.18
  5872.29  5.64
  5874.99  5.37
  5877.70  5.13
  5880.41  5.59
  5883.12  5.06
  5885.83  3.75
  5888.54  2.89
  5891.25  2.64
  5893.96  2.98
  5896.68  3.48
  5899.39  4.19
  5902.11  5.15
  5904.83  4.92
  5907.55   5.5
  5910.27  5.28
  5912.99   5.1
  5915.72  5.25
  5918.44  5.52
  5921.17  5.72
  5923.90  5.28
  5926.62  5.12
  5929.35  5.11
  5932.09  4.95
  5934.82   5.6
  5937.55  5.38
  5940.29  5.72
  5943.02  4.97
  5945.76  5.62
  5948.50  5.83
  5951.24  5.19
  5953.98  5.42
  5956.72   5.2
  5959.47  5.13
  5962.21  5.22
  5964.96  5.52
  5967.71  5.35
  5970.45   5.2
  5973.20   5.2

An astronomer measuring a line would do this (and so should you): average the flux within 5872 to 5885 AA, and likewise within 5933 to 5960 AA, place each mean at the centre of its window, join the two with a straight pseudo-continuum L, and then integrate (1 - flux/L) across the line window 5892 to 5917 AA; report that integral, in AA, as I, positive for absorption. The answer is 3.4 AA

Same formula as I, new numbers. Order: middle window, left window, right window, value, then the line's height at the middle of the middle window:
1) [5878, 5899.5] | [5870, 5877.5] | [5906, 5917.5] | 6.0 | 5.36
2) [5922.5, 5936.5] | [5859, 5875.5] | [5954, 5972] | 0.3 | 5.34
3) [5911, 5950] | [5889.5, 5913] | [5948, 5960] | -4.0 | 4.87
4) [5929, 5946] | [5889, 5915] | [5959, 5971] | -1.6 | 4.88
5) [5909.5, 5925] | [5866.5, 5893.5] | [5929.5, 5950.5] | -0.8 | 5.1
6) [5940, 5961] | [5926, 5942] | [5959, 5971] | -0.2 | 5.31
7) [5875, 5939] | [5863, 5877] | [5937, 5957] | 7.7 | 5.43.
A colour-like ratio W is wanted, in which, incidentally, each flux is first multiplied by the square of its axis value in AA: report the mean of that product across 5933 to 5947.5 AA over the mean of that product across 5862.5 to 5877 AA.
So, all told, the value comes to 1.03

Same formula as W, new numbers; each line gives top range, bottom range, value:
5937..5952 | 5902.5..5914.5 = 1.06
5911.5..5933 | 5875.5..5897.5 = 1.33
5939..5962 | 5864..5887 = 1.06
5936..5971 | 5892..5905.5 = 1.35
